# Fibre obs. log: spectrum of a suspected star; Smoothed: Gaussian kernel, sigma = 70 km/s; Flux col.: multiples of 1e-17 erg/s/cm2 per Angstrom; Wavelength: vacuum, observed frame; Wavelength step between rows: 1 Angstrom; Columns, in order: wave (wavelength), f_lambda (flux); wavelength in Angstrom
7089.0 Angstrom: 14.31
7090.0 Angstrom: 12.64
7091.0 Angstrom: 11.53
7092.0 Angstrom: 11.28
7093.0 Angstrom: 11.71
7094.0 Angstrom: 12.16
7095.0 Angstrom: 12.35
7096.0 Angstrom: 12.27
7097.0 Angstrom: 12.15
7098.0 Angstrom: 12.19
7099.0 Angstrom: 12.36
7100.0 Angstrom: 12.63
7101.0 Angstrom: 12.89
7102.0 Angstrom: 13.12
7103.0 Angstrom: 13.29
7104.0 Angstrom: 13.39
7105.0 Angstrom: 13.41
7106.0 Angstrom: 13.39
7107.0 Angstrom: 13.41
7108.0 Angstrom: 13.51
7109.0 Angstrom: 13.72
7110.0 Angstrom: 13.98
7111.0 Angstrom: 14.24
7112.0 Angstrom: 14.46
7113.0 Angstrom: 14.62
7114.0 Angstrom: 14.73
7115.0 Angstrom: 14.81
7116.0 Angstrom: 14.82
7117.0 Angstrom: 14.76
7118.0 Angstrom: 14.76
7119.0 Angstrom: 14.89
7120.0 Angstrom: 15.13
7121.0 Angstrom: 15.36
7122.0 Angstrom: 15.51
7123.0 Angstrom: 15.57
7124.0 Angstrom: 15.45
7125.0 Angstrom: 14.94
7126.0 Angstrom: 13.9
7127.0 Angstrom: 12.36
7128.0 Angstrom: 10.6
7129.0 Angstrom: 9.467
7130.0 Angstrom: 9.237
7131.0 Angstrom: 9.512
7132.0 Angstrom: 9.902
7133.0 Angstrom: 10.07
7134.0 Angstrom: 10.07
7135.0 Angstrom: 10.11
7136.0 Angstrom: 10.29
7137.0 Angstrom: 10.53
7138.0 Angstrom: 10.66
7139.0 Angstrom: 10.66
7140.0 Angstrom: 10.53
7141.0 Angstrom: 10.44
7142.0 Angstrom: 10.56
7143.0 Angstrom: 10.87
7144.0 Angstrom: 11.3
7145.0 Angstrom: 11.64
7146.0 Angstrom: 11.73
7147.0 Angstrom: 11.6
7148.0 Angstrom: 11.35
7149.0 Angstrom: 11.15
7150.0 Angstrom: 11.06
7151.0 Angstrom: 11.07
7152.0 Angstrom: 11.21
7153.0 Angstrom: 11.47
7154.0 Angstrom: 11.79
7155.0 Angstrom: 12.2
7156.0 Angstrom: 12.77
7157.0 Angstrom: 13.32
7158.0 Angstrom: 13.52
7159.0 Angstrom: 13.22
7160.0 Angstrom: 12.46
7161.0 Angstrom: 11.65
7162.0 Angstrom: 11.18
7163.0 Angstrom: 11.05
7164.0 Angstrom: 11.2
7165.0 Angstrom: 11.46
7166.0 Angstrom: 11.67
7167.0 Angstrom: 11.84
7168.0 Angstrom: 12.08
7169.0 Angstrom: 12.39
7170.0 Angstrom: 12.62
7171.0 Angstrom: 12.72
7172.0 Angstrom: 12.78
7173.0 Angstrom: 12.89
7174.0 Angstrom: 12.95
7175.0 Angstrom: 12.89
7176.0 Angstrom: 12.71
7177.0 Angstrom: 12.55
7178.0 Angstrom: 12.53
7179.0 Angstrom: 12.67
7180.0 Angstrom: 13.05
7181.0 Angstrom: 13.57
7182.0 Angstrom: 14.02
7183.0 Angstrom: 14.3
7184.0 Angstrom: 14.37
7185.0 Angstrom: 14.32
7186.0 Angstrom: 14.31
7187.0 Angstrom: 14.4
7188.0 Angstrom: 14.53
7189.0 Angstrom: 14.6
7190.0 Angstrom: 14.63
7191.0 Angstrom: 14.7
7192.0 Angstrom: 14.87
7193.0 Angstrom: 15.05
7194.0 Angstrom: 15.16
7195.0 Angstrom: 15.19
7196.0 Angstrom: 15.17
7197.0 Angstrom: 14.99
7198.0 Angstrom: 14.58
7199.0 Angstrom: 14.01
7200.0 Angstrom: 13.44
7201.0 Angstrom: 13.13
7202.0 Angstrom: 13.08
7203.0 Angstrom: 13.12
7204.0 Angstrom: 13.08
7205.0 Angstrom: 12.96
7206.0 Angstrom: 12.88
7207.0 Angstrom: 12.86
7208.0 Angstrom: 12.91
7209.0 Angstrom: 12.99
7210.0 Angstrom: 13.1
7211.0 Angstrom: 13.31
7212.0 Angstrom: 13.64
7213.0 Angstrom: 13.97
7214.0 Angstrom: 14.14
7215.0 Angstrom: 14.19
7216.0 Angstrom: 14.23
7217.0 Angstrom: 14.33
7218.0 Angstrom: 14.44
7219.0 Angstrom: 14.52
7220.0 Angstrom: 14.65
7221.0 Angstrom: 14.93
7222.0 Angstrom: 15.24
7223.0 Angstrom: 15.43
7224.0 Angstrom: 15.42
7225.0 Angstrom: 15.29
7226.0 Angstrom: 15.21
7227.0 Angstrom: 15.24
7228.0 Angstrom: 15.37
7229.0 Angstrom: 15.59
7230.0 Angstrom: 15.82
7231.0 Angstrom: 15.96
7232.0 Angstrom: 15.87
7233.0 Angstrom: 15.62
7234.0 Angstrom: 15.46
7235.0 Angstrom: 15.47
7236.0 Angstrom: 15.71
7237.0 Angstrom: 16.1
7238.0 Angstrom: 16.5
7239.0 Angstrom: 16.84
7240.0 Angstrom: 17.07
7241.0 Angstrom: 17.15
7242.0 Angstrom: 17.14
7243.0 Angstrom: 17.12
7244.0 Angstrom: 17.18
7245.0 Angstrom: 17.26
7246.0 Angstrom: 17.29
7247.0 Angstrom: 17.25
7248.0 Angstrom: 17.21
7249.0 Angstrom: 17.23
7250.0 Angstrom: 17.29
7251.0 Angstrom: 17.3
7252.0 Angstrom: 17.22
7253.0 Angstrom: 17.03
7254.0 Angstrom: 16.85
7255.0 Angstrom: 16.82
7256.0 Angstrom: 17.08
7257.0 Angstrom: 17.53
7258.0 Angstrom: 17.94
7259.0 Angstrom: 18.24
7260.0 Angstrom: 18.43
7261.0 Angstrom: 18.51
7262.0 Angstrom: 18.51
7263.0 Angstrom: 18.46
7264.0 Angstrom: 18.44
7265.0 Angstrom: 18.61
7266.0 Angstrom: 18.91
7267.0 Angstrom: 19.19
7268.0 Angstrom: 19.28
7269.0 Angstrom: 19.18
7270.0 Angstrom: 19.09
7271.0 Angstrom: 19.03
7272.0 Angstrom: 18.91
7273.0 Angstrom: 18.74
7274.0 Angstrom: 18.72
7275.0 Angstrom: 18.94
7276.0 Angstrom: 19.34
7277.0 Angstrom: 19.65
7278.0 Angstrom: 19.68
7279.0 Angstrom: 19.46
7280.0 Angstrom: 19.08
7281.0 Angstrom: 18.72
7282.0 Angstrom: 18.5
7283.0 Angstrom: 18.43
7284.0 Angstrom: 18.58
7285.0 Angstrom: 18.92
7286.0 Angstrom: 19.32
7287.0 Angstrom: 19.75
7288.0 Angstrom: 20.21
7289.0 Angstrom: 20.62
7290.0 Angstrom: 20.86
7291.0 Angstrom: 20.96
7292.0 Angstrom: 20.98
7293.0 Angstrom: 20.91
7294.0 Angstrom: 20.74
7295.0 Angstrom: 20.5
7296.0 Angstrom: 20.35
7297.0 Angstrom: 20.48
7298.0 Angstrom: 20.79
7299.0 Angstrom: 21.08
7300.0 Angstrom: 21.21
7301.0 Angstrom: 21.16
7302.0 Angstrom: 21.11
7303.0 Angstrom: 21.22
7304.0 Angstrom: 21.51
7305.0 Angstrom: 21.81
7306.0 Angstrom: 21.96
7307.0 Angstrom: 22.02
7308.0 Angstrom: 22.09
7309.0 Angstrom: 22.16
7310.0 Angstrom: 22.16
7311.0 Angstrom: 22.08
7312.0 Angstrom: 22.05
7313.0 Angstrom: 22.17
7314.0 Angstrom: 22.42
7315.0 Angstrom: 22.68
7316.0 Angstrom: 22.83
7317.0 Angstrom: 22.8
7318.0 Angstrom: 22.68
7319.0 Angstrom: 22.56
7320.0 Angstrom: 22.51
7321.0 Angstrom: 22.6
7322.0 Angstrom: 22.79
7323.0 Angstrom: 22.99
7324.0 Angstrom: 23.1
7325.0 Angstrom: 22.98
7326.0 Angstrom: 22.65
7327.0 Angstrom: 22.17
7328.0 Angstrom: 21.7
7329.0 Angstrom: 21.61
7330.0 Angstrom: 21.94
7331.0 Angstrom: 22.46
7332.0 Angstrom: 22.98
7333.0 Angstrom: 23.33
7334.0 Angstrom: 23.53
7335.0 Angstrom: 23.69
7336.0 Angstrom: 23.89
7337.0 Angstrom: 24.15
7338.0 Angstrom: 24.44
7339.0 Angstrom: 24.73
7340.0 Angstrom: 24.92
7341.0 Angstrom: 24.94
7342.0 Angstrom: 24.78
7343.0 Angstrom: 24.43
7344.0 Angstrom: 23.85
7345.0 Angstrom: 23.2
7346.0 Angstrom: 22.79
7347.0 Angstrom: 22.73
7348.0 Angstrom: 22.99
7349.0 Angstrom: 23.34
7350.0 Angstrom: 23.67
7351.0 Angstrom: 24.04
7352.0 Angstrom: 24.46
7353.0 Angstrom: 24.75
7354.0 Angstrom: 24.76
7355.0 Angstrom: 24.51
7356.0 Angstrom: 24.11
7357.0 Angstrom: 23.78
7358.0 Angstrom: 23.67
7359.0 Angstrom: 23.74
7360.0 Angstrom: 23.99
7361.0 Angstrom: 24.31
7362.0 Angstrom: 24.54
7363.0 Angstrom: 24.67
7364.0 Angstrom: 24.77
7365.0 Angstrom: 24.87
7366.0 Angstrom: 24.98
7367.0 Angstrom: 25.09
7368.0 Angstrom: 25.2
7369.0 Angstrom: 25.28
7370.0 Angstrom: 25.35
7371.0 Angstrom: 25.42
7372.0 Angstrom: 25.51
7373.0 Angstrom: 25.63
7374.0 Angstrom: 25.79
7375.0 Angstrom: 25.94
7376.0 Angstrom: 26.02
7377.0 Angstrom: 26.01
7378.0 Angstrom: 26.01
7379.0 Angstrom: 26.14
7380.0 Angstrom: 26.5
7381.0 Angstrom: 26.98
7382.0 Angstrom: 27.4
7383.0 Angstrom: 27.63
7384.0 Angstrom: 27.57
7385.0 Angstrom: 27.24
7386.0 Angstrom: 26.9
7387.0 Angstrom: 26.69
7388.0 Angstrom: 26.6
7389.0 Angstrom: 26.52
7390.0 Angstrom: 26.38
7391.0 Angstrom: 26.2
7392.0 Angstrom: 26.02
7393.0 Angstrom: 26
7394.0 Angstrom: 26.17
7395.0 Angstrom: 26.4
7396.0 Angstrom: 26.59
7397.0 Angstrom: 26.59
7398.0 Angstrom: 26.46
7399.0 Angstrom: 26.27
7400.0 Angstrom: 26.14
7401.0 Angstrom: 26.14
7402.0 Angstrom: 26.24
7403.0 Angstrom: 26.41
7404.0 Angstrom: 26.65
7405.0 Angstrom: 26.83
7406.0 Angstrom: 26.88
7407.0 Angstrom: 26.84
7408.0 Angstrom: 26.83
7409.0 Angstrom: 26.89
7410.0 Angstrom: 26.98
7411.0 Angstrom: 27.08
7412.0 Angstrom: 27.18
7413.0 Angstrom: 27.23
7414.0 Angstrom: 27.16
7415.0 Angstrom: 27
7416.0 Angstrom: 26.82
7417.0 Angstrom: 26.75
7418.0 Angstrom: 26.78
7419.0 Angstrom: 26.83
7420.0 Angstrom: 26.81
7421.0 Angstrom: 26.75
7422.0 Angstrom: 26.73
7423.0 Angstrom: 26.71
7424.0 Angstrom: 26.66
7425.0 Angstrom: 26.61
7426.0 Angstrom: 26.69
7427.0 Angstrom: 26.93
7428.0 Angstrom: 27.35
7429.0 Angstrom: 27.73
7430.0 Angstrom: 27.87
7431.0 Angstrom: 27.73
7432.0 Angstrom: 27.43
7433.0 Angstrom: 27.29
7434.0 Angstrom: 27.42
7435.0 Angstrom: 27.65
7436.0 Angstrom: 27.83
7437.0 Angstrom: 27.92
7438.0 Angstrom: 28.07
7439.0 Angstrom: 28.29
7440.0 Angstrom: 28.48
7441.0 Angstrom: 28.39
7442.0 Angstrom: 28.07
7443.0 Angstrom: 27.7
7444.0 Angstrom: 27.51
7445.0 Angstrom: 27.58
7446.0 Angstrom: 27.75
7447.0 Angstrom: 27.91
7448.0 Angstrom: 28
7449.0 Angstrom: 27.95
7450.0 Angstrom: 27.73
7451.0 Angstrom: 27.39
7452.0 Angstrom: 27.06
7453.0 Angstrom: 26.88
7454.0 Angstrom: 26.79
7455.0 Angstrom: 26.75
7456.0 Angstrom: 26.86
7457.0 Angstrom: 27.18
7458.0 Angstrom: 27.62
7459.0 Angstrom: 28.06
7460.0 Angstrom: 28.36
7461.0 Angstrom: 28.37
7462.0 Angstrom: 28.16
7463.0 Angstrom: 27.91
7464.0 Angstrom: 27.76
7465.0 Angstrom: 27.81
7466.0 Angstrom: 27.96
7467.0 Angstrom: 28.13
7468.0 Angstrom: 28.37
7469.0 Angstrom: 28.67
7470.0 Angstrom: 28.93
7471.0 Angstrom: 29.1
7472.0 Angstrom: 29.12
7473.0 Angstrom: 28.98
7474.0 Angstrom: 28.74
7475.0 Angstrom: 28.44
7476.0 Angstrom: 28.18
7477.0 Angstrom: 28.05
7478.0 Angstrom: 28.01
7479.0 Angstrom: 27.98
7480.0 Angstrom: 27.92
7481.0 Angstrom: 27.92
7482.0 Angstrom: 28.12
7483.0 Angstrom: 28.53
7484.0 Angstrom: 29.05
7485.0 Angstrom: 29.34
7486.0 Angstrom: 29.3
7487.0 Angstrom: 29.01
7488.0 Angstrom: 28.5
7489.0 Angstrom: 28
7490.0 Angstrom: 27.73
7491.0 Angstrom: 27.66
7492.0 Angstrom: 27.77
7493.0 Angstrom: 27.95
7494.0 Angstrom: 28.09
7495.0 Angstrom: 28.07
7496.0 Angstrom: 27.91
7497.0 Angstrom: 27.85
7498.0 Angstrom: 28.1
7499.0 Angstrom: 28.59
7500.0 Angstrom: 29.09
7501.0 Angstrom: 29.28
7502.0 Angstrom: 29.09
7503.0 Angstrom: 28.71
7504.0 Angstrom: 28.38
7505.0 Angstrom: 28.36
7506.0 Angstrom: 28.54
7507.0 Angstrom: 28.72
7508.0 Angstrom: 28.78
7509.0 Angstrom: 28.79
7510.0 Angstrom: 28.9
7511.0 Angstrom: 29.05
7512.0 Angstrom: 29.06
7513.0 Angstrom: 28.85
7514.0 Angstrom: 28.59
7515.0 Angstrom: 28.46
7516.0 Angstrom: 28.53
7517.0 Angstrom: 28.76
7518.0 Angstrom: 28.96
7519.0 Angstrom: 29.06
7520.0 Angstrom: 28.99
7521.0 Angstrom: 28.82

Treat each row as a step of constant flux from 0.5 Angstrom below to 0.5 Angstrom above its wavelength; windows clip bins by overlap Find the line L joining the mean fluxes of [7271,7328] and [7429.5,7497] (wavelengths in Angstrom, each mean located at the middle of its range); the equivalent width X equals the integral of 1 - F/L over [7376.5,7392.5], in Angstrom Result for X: -1.33 Angstrom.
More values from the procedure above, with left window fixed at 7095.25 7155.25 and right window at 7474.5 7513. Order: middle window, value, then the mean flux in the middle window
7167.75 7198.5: 2.4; 13.8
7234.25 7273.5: 0.9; 17.7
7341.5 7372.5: -2.5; 24.3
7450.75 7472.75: -0.7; 27.9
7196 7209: 1.9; 13.5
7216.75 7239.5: 2.0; 15.4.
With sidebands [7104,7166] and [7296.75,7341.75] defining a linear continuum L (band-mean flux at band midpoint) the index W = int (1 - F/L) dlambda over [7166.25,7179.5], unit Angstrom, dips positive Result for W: 1.7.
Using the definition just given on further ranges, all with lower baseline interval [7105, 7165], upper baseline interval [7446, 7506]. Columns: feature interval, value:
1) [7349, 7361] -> -0.8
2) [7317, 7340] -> -1.8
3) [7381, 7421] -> -3.3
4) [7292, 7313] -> -1.3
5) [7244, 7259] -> 0.4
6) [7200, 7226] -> 3.4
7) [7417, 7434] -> -0.8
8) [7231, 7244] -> 0.6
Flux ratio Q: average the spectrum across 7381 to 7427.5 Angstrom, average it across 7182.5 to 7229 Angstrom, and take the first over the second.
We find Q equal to 1.87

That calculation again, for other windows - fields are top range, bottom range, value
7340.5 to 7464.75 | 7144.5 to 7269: 1.80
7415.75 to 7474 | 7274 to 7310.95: 1.35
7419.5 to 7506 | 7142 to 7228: 2.11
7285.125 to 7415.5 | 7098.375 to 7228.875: 1.84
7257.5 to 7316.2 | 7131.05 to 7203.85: 1.61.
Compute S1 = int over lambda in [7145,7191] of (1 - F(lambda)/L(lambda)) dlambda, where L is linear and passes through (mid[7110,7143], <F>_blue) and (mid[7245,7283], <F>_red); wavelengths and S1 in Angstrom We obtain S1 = 5.5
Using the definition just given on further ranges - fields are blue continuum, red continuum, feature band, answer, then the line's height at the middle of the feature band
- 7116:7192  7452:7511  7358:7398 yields -4.5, 23.3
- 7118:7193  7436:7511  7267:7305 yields -2.0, 18.9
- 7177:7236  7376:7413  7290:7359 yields -2.1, 22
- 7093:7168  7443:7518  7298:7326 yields -2.1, 20.6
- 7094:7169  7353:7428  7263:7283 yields 0.9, 19.9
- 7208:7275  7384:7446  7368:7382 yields -0.8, 24.6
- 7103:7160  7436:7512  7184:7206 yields 1.7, 15.4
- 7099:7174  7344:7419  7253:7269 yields 0.8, 19.2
